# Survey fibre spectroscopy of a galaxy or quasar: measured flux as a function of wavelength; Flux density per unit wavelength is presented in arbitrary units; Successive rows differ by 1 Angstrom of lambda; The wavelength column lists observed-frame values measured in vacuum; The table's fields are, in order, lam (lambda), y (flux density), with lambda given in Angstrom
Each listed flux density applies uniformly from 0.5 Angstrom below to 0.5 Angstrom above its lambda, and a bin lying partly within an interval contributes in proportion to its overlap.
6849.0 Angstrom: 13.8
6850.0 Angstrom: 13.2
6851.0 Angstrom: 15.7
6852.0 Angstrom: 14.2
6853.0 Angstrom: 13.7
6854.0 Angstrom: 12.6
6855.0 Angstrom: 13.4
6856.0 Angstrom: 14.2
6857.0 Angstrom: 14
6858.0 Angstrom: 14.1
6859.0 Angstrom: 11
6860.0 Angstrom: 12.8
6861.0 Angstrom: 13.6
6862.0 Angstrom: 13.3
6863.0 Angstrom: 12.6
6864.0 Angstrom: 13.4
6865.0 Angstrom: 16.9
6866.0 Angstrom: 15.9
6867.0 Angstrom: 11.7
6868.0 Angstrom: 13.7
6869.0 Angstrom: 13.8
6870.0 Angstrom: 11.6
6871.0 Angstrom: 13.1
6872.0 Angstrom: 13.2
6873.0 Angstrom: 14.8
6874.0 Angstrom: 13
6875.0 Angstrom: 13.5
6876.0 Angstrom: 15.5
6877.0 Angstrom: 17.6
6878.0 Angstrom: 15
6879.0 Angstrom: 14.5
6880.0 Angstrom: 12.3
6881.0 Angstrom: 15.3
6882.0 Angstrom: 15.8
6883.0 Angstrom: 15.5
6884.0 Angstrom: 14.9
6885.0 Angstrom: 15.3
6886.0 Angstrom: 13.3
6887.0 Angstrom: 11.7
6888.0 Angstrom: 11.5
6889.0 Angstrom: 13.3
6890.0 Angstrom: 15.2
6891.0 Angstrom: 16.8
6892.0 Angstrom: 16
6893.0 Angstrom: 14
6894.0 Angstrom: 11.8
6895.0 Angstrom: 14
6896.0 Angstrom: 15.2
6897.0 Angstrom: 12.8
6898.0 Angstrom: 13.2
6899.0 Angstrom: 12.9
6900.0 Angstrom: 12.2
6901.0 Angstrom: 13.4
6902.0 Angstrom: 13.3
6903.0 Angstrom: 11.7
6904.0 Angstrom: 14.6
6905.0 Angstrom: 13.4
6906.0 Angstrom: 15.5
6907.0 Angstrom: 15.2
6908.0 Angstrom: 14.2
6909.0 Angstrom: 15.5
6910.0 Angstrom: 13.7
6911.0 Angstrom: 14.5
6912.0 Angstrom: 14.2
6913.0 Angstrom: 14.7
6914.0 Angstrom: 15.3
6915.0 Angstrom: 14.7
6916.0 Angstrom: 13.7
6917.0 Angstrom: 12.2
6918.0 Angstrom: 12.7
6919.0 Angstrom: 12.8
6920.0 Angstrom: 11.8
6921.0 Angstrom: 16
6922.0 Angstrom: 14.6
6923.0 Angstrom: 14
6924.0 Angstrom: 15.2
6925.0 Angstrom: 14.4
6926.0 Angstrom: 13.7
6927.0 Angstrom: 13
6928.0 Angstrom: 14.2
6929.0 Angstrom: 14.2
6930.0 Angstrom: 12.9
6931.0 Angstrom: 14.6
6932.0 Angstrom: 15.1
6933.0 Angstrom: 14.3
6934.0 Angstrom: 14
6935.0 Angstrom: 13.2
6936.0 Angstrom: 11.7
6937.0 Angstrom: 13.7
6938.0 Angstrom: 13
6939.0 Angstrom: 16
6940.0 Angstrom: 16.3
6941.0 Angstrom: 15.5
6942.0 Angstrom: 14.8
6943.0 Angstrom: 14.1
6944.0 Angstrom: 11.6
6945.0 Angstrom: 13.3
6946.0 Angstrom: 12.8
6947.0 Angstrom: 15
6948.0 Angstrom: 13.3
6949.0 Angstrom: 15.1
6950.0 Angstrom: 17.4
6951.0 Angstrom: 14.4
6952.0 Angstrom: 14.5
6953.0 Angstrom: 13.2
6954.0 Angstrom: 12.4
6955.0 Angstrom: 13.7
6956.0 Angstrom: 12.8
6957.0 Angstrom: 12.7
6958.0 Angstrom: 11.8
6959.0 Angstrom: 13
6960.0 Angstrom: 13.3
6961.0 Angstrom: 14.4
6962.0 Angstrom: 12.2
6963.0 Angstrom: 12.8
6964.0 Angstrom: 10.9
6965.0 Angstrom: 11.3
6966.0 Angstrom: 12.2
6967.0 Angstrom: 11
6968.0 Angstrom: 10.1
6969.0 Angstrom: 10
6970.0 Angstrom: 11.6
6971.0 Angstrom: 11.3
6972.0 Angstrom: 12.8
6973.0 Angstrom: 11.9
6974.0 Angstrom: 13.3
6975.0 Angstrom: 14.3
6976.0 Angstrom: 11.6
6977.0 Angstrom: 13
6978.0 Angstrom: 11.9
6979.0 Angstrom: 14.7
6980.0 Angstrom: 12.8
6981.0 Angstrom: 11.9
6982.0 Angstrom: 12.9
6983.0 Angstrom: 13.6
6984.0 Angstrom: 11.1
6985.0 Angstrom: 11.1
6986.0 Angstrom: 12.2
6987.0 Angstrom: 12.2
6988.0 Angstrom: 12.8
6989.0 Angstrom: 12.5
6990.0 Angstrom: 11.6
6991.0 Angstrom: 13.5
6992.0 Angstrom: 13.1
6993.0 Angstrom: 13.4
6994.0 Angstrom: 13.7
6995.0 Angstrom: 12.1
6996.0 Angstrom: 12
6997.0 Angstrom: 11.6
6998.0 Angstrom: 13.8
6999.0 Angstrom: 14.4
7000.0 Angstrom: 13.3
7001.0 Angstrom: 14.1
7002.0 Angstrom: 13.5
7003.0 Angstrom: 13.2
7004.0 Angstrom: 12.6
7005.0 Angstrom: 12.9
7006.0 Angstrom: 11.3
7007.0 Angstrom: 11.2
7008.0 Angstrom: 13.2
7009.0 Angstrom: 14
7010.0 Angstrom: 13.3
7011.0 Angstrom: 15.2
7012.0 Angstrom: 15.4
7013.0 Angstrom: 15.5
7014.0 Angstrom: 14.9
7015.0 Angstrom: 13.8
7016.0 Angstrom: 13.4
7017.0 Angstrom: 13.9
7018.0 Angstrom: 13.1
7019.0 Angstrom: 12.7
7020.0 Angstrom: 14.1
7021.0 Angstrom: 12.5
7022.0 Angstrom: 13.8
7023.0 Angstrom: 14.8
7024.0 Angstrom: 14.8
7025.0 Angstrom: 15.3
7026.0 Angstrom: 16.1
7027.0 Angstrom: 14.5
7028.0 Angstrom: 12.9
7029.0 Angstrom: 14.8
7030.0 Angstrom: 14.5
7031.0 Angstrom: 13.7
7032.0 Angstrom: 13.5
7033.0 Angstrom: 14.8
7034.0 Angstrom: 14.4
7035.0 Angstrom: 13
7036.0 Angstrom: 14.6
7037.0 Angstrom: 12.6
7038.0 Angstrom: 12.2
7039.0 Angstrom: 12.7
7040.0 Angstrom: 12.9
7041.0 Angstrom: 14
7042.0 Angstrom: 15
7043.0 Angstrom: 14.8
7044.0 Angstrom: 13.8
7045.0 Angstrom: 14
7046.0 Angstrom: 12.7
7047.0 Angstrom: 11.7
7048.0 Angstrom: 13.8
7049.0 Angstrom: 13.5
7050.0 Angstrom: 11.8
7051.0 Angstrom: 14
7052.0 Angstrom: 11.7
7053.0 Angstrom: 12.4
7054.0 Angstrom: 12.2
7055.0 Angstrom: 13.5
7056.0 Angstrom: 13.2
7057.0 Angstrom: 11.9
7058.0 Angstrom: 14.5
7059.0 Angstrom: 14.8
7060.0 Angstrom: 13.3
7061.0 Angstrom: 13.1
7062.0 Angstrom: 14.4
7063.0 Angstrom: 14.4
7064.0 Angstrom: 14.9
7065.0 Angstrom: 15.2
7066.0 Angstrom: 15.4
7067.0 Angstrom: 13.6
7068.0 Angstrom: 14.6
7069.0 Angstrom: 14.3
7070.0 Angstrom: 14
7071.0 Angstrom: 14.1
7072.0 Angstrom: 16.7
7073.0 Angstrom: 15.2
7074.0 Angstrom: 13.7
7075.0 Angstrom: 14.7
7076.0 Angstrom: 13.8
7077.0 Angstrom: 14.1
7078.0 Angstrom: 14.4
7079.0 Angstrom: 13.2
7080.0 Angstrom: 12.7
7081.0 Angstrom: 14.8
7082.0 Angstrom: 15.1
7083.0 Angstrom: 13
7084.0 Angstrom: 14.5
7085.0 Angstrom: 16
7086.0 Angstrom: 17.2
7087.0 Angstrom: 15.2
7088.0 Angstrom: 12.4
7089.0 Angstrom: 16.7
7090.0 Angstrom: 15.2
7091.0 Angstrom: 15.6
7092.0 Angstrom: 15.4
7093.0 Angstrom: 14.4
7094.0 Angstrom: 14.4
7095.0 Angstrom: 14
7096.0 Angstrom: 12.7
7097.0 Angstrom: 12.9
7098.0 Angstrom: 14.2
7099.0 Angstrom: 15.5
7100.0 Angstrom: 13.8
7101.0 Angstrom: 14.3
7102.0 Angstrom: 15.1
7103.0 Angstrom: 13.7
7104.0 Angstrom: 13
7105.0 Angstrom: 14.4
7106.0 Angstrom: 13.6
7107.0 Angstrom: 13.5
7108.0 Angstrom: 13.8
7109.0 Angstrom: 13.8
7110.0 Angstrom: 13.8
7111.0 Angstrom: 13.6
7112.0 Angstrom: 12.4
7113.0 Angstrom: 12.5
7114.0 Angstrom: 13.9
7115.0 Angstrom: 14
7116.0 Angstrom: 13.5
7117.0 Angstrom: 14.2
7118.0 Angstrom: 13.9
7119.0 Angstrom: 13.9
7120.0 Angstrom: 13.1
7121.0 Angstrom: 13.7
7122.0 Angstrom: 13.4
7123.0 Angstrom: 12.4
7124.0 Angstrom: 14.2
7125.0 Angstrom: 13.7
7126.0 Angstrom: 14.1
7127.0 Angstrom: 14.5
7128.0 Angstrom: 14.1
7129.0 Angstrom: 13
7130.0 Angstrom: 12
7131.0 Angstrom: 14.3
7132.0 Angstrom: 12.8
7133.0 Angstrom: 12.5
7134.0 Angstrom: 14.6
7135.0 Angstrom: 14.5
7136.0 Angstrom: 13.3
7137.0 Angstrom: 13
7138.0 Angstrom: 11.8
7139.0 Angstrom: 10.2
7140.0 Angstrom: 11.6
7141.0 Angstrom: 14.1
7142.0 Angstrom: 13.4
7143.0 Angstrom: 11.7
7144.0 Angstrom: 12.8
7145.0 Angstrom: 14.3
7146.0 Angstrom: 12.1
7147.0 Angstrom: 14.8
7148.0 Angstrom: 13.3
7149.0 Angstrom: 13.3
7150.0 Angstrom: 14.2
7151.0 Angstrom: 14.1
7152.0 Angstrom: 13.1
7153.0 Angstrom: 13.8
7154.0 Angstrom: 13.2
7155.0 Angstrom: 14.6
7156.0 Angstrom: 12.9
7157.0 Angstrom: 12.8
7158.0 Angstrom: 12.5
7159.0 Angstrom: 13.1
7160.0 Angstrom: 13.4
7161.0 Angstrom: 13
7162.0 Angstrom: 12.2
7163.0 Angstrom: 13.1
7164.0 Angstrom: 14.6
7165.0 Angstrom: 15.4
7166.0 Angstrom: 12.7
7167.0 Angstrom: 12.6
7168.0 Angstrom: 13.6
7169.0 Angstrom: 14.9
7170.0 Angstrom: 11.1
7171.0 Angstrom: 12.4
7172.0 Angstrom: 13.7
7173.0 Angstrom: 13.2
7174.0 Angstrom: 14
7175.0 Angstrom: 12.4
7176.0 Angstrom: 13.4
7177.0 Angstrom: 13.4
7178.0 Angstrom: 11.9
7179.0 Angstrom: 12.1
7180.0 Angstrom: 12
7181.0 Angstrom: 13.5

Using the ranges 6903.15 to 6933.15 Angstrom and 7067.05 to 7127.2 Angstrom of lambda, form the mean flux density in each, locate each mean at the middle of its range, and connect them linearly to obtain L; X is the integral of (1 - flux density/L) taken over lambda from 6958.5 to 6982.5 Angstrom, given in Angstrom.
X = 3.1 Angstrom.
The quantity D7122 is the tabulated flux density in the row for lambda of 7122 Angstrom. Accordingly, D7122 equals 13.4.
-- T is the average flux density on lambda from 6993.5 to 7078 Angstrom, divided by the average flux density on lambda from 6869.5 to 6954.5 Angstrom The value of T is 1.0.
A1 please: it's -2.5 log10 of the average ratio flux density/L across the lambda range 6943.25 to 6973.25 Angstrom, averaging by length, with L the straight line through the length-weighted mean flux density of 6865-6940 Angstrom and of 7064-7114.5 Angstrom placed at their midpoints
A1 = 0.11 mag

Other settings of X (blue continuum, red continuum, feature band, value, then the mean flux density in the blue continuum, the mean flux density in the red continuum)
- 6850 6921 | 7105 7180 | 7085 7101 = -1.50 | 13.9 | 13.3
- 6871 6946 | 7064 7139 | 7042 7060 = 1.00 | 14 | 14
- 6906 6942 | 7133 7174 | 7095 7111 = -0.52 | 14.2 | 13.2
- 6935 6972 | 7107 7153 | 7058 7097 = -3.47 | 13.1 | 13.4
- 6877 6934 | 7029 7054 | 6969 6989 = 1.90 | 14.1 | 13.4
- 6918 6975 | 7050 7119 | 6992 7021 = 0.61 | 13.4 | 14.1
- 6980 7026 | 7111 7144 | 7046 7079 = -1.39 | 13.3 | 13.3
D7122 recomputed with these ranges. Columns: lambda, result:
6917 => 12.2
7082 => 15.1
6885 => 15.3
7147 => 14.8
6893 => 14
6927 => 13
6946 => 12.8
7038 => 12.2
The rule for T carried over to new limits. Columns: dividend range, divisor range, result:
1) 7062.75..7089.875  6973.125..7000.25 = 1.15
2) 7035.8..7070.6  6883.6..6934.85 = 0.97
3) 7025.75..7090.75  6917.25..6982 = 1.05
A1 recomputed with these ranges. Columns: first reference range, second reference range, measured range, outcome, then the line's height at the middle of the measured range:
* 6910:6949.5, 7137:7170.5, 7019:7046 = -0.027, 13.6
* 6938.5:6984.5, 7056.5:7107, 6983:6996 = 0.075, 13.4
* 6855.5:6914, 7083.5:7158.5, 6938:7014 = 0.065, 13.9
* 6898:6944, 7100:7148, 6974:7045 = 0.026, 13.7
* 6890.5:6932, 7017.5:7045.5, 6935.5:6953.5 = -0.018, 14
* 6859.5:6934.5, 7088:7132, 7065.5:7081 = -0.032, 13.9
